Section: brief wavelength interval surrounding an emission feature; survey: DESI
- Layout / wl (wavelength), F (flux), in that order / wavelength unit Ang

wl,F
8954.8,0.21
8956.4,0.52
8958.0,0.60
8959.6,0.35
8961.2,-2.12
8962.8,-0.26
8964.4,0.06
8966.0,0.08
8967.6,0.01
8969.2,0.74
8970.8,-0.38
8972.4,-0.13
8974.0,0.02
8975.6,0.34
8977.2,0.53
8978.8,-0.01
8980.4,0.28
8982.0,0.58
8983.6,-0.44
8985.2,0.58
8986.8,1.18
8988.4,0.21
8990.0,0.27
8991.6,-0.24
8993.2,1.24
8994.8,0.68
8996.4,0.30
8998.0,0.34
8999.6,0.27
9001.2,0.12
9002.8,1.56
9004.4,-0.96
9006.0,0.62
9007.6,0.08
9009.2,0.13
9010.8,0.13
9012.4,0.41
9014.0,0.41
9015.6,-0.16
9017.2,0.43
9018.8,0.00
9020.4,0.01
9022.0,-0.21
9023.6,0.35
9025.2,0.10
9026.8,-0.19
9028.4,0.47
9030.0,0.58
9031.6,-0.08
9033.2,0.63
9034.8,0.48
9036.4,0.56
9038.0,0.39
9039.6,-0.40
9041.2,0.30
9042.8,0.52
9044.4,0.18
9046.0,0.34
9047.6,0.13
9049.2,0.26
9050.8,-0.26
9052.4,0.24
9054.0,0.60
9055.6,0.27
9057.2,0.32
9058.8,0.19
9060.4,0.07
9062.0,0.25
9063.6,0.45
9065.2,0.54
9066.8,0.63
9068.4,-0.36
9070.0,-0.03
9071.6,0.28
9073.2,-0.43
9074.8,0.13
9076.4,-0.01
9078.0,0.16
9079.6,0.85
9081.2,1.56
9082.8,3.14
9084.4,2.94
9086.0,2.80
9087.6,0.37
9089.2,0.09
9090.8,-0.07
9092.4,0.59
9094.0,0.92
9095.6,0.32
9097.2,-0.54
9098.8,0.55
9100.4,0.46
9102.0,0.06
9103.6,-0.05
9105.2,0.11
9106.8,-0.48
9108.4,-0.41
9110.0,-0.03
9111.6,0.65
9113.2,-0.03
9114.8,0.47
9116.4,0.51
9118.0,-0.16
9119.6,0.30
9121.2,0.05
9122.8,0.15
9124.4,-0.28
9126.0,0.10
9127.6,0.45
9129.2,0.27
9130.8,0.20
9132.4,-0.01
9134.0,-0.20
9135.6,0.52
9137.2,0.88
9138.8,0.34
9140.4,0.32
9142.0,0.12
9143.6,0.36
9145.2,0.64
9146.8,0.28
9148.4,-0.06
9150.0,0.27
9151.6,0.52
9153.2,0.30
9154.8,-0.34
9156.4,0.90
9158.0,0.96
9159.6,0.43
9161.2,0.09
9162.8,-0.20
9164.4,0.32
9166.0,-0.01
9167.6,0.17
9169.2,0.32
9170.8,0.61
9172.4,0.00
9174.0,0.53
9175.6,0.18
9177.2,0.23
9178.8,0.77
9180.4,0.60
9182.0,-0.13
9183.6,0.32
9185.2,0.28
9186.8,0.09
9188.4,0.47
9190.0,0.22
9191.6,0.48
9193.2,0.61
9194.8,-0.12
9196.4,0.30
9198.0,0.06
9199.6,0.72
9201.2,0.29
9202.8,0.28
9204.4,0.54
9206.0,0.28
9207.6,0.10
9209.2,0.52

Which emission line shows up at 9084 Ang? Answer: H-beta 4861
